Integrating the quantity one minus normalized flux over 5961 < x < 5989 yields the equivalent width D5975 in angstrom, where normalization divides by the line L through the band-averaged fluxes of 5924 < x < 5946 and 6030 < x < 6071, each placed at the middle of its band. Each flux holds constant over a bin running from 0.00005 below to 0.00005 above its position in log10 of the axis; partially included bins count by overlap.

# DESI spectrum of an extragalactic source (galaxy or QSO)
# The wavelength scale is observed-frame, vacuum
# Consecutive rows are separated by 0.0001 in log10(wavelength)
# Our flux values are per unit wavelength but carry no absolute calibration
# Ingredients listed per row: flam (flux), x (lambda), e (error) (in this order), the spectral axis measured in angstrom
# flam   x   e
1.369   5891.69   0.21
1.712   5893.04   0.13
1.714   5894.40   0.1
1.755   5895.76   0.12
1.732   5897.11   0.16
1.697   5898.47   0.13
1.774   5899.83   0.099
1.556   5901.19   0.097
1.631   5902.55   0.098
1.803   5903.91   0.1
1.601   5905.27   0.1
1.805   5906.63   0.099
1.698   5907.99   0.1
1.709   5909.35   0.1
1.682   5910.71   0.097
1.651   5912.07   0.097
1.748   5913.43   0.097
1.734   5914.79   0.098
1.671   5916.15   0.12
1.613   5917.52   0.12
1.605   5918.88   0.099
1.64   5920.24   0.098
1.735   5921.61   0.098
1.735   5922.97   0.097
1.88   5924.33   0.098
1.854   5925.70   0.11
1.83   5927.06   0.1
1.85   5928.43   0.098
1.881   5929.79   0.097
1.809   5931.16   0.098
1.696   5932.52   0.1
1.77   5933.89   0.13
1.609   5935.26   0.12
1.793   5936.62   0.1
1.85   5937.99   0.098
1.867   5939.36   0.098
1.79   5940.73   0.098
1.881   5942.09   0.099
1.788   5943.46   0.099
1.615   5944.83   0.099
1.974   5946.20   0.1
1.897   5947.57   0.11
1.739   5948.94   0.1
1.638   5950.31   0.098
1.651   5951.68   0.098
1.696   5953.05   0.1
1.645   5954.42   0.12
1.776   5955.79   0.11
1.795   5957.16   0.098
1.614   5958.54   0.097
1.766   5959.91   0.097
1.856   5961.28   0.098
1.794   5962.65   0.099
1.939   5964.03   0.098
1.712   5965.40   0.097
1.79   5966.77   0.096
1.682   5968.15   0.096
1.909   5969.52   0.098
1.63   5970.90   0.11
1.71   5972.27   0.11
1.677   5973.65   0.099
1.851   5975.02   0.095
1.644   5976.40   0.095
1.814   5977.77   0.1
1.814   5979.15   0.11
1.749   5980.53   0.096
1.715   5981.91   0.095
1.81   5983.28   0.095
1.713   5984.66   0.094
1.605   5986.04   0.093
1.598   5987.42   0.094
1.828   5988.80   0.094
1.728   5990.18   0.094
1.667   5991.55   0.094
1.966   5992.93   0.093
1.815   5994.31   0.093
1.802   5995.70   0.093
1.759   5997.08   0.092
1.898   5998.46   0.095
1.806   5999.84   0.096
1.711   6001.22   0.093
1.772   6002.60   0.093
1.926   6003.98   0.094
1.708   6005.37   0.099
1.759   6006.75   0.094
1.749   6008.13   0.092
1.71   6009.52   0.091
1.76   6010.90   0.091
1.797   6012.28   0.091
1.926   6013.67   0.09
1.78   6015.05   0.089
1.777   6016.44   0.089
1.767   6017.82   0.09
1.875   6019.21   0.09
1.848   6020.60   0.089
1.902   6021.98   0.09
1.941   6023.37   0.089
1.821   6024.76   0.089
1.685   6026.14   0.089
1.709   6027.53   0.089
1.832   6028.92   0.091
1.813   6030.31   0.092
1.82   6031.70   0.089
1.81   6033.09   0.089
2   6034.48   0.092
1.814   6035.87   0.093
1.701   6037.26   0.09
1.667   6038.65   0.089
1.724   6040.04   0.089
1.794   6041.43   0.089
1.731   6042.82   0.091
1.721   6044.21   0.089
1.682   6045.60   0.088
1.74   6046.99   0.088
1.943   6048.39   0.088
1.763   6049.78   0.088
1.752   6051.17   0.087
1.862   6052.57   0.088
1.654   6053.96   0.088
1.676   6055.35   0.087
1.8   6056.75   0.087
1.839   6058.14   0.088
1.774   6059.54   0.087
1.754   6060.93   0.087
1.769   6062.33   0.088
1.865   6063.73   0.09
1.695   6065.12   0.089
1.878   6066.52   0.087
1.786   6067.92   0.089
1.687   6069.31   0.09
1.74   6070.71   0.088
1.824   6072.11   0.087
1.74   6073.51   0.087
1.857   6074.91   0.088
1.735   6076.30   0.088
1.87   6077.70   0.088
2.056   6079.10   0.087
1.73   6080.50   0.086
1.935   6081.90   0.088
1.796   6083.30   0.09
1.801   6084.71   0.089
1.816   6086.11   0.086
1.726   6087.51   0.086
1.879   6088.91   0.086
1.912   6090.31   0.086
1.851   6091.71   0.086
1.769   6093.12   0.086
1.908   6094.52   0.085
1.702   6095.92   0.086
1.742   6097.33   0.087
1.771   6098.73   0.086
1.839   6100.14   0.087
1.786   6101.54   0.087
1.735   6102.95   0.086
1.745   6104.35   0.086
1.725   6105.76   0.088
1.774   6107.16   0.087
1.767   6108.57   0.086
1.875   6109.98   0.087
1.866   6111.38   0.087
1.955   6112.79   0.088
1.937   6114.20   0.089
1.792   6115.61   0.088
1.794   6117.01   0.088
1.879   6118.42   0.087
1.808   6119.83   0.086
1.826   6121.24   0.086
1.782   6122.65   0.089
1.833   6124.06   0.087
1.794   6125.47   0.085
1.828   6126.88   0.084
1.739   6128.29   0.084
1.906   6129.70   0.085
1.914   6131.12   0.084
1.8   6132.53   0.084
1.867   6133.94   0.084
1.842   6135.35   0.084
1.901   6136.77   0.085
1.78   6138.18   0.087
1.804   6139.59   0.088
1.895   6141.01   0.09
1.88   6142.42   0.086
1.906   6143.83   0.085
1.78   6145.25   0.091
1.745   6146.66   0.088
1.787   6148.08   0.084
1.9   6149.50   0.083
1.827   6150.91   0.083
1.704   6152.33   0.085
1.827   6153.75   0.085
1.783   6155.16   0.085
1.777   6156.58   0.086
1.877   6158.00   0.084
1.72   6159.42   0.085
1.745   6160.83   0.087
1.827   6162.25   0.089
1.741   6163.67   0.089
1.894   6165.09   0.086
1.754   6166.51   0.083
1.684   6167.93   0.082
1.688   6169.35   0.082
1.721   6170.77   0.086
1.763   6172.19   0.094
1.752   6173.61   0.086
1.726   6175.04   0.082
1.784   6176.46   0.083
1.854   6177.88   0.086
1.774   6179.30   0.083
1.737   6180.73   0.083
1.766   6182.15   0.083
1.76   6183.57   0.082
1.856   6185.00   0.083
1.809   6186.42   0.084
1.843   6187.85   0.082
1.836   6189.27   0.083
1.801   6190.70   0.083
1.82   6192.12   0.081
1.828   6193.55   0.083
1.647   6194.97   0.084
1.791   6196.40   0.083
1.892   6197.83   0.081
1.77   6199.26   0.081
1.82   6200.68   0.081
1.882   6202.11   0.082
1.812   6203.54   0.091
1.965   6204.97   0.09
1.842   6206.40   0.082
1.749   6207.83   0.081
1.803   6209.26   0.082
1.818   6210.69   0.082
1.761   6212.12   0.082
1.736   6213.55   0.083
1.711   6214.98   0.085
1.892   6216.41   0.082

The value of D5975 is 0.6 angstrom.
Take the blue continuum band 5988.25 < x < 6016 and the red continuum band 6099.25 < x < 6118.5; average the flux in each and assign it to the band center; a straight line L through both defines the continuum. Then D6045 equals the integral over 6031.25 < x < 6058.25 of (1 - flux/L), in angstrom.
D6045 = 0.4 angstrom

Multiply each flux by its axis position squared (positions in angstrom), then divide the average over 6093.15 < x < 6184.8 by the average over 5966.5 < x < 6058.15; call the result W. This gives 1.06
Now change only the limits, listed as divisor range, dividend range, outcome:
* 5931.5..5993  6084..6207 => 1.09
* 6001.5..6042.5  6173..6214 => 1.06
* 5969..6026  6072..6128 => 1.06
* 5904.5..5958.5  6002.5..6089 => 1.07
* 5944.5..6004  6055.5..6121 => 1.07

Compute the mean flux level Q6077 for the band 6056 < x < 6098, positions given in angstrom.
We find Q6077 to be 1.81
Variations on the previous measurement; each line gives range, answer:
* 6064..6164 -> 1.81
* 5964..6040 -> 1.78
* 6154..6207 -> 1.79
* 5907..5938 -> 1.74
